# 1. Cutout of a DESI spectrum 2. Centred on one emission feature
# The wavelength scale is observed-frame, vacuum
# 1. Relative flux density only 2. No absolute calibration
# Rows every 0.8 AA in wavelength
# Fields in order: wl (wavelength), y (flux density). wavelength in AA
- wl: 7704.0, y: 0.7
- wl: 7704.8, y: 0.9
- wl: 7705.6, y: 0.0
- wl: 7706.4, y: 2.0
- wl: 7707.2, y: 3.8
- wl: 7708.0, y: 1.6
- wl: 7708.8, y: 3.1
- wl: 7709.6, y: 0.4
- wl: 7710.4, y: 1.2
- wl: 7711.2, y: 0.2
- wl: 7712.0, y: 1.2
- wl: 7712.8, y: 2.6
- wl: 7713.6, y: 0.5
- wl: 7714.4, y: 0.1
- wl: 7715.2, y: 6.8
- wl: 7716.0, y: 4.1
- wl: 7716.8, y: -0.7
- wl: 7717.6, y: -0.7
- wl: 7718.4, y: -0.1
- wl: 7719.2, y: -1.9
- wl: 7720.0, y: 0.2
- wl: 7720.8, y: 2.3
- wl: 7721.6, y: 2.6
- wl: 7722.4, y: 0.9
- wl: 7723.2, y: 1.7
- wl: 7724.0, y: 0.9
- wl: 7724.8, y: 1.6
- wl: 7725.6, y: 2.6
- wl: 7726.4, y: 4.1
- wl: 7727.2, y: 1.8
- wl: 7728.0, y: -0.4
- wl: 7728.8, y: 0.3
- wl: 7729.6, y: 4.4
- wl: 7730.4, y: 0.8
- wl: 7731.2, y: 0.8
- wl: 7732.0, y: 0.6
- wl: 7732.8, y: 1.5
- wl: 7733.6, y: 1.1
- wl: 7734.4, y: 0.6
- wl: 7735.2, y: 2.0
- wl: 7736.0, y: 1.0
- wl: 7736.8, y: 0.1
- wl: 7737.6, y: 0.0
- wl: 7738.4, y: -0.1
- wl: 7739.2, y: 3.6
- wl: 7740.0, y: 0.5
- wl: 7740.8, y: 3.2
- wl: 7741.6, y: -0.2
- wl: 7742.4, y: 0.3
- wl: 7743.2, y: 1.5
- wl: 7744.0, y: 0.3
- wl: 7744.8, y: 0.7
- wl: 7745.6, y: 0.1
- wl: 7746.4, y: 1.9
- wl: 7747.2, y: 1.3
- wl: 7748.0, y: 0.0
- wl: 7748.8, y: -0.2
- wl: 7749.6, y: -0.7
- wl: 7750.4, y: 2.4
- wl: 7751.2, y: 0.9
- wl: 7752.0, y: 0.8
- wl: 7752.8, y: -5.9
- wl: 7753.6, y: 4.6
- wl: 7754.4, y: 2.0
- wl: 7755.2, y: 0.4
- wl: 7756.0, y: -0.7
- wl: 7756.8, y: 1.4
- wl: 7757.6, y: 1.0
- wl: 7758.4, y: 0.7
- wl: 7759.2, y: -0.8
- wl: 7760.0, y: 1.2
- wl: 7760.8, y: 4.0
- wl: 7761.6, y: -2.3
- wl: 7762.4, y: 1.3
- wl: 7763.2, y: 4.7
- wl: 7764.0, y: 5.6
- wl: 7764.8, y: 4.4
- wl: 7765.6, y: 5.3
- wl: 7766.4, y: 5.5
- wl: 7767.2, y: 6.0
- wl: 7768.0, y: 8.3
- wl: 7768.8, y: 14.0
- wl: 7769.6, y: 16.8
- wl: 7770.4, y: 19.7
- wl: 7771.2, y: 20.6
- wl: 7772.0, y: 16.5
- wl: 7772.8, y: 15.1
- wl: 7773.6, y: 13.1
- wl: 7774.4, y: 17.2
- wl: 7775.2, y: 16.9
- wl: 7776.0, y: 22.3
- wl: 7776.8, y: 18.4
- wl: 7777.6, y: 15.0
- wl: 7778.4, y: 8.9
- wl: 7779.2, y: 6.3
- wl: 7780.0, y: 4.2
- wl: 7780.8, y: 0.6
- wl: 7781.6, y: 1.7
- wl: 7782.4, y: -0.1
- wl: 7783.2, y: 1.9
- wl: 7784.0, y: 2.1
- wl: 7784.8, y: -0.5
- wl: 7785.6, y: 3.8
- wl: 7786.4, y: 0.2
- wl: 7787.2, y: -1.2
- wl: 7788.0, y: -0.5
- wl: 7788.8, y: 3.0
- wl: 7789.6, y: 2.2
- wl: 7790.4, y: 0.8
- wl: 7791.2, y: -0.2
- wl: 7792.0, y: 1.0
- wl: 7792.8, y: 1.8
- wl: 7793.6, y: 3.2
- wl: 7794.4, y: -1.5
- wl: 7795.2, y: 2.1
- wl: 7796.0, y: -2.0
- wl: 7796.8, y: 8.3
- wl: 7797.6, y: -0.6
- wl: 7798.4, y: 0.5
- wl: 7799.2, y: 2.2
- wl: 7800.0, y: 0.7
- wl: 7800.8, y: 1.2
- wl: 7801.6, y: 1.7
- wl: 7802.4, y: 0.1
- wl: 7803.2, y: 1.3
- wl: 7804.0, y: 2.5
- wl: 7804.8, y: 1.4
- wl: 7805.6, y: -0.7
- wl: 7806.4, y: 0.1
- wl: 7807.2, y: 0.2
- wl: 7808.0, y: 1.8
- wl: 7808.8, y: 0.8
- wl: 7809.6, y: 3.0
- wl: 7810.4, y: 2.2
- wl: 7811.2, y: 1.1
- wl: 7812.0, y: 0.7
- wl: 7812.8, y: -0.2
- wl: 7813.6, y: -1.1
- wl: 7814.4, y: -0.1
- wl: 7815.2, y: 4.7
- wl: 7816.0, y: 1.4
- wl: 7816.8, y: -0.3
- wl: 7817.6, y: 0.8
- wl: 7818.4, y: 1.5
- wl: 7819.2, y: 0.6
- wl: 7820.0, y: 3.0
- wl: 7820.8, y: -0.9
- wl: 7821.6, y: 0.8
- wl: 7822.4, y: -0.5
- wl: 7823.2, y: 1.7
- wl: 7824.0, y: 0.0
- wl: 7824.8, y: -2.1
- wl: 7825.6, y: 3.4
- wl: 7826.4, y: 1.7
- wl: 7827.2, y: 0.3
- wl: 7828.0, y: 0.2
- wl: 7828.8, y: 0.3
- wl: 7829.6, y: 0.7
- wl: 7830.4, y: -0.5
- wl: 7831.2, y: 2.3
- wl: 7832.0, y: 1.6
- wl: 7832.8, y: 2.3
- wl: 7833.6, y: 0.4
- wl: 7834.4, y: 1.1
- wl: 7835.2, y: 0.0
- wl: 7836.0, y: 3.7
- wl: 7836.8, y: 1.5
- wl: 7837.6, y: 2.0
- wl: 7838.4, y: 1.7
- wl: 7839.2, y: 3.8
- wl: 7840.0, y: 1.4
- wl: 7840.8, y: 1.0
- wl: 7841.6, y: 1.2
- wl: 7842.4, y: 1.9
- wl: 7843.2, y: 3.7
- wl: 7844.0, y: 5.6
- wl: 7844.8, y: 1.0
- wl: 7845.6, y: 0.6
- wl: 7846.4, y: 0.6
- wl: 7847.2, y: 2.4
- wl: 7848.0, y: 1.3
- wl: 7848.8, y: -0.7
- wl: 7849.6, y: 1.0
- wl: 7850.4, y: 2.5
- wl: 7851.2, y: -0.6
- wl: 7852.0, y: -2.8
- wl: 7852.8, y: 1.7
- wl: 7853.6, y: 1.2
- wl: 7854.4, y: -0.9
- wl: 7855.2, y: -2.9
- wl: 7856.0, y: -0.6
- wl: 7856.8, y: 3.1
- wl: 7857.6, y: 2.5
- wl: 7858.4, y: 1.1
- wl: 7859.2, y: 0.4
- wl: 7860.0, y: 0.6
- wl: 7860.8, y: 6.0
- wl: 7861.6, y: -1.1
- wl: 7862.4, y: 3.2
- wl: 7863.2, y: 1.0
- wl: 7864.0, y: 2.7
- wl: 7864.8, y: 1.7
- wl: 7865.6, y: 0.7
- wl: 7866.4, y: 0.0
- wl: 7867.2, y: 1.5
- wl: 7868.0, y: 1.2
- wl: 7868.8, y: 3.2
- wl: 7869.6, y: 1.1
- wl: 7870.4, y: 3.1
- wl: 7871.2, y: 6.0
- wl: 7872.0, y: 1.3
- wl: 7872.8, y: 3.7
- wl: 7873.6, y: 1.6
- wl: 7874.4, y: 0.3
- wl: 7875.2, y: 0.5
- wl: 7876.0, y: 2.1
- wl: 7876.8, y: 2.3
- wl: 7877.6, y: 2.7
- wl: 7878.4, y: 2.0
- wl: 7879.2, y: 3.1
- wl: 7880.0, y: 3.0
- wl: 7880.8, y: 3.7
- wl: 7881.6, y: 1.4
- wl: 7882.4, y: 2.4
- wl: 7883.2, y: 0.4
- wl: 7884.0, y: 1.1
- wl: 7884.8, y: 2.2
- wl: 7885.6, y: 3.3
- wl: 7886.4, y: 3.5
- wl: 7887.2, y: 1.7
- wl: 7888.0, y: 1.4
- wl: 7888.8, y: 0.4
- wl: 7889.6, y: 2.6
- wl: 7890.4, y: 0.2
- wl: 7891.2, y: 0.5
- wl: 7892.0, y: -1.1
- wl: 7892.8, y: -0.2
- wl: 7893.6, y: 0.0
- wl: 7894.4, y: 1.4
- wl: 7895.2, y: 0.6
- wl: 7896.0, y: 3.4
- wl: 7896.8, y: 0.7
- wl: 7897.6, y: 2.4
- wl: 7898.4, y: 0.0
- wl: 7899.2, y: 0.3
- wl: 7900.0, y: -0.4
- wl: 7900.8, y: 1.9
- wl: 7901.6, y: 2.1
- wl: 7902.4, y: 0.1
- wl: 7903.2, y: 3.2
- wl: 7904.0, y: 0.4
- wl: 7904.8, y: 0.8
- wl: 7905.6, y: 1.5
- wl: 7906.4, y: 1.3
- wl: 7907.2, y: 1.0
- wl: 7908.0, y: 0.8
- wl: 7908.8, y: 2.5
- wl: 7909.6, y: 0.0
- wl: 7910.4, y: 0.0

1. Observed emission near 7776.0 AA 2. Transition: [O II]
